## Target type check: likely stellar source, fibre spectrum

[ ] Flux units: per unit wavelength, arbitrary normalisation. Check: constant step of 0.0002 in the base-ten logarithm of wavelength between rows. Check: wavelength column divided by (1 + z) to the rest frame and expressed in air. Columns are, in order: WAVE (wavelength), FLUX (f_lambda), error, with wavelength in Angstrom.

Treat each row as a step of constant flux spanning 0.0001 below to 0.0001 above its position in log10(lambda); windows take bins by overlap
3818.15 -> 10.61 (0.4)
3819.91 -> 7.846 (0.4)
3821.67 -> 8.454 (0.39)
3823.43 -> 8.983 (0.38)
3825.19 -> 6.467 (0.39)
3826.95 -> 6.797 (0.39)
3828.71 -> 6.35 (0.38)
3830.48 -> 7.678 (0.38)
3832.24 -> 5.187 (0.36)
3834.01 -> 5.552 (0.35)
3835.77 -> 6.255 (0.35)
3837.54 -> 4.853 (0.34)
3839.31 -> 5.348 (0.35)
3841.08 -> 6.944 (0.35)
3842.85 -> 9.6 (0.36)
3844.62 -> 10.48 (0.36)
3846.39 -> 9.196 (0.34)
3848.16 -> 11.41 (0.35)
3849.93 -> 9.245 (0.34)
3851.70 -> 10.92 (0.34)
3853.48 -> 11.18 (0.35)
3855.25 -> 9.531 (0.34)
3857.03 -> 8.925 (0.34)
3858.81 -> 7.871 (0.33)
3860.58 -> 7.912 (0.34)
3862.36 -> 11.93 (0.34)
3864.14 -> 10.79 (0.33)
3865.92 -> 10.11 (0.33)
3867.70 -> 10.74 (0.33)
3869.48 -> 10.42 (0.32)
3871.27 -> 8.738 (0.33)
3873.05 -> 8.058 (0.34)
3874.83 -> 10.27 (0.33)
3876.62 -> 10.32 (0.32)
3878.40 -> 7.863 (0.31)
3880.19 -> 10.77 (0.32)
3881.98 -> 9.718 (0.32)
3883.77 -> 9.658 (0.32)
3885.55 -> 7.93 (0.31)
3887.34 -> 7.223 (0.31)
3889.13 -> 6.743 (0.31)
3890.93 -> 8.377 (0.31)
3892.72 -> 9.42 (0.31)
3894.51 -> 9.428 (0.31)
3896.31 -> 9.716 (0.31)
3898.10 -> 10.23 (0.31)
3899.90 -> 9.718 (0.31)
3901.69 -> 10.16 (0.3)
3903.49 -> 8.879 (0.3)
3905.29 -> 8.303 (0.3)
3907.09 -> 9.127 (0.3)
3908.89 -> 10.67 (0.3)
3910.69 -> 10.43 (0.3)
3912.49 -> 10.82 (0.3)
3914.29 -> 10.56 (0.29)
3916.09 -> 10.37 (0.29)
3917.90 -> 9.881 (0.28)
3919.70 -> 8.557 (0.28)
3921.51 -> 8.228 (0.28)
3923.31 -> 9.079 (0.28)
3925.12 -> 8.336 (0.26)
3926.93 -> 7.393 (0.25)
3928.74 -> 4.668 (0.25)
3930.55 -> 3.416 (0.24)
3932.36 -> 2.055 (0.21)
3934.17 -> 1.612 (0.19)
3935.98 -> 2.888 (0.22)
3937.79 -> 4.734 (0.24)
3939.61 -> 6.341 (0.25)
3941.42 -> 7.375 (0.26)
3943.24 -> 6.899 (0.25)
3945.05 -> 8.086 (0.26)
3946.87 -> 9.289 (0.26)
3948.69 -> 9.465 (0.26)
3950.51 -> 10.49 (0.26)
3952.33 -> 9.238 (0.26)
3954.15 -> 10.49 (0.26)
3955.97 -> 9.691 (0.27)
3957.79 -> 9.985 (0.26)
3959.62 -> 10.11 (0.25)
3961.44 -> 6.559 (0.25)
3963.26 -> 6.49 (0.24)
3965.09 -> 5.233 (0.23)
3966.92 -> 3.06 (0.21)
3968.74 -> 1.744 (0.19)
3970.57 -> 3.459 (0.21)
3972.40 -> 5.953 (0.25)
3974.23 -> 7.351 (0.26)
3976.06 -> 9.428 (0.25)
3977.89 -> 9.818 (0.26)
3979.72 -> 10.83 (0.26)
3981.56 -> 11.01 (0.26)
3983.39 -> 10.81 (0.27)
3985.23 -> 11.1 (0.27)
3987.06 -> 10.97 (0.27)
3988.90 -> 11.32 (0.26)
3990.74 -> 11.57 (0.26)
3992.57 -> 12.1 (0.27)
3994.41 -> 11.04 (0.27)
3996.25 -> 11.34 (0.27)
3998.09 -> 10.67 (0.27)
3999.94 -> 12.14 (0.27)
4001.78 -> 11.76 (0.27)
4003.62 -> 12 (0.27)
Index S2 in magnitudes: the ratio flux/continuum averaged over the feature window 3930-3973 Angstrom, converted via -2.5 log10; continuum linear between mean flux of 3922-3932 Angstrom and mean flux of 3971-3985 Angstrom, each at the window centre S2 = 0.19 mag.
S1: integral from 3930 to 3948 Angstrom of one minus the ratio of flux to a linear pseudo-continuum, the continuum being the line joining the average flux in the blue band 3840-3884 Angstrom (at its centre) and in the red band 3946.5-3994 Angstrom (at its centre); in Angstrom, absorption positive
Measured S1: 7.3 Angstrom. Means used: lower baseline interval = 9.68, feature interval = 5.36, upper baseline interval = 8.77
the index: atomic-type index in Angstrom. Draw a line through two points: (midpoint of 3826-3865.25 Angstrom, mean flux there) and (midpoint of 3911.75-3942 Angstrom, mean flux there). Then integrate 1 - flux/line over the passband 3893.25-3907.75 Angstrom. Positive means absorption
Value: -4.2 Angstrom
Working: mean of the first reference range 8.37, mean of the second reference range 6.81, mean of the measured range 9.45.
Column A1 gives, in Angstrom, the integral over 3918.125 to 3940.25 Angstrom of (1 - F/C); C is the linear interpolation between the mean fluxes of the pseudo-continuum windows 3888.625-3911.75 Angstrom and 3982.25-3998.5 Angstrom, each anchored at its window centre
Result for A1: 9.4 Angstrom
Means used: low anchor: 9.38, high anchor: 11.2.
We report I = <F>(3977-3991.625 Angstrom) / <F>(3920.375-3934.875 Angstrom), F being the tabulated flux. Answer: 1.92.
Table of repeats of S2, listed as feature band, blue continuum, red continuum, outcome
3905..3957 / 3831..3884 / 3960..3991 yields 0.07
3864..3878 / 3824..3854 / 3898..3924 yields -0.14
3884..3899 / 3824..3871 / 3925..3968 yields -0.12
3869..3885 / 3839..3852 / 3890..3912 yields -0.01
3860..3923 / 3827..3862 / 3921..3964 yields -0.23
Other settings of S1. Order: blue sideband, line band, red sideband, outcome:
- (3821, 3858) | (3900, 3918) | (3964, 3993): -3.65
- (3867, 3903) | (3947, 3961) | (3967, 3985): -2.89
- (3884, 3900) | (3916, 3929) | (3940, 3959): 0.78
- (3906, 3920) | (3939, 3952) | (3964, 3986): 0.47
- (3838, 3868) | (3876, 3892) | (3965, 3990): 0.72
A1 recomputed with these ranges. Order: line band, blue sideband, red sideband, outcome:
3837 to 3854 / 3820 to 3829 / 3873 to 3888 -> -1.6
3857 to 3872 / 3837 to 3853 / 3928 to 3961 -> -2.3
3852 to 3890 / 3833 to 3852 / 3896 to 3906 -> -2.8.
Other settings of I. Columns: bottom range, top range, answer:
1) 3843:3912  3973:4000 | 1.12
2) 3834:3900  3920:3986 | 0.80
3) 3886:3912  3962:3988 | 0.83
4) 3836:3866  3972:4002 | 1.16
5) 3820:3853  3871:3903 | 1.17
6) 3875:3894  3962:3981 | 0.73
